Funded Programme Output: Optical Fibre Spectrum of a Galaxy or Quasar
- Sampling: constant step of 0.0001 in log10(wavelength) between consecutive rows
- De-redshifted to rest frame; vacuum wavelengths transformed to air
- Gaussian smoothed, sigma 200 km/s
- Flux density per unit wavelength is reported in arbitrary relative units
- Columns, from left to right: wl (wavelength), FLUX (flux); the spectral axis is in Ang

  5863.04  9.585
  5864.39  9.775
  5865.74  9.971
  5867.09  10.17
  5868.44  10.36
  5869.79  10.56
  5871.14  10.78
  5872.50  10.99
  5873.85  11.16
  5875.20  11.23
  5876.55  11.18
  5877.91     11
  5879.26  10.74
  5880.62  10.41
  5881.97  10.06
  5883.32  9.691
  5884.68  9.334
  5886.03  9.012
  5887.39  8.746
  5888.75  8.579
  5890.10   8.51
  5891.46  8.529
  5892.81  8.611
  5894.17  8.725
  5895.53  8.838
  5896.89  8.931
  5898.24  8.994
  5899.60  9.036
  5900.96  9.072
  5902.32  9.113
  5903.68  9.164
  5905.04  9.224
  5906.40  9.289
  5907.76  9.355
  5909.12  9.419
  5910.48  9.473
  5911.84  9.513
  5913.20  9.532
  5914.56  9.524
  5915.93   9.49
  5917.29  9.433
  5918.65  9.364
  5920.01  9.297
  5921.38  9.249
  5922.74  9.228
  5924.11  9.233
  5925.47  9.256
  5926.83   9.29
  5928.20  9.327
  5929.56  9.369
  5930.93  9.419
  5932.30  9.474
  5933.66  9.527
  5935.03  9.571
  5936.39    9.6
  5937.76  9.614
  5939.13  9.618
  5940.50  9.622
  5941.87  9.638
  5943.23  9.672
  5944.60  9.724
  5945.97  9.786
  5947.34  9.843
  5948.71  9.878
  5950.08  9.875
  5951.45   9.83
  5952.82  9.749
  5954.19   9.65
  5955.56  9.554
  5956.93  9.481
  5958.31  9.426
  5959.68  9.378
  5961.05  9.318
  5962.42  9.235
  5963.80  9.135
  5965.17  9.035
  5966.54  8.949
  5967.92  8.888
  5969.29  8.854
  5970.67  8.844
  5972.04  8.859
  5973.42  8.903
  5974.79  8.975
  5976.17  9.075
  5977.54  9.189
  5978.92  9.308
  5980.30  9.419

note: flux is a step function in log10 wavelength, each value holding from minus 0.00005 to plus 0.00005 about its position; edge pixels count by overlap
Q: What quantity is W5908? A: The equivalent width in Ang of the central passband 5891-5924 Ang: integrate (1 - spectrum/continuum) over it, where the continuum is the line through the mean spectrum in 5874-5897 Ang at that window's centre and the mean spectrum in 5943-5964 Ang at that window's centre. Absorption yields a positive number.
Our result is 1.4 Ang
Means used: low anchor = 9.59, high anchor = 9.6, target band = 9.19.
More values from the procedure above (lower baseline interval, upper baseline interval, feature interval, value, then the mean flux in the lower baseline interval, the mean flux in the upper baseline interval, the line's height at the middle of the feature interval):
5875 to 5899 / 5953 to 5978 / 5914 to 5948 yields -0.69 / 9.47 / 9.17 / 9.3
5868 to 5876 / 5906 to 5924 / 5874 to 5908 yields 2.61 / 10.9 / 9.39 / 10.2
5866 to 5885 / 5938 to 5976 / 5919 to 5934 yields 0.76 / 10.6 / 9.39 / 9.83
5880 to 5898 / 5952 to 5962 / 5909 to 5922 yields -0.27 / 9.07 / 9.51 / 9.24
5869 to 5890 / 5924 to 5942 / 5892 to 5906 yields 1.34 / 10.2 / 9.47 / 9.92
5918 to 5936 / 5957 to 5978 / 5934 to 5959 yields -1.21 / 9.36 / 9.08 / 9.23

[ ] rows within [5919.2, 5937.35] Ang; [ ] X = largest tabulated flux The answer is 9.6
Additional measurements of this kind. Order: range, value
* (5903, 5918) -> 9.532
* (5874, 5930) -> 11.23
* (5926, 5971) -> 9.878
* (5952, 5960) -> 9.749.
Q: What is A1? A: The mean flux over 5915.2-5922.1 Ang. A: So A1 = 9.36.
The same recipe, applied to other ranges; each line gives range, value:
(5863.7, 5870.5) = 10.2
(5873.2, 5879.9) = 11.1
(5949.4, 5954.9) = 9.78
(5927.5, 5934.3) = 9.42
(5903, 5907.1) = 9.22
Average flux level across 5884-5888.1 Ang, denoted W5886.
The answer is 9.01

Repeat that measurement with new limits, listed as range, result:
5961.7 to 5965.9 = 9.14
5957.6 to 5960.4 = 9.39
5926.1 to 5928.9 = 9.32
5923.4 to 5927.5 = 9.27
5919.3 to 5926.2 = 9.26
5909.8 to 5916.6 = 9.5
